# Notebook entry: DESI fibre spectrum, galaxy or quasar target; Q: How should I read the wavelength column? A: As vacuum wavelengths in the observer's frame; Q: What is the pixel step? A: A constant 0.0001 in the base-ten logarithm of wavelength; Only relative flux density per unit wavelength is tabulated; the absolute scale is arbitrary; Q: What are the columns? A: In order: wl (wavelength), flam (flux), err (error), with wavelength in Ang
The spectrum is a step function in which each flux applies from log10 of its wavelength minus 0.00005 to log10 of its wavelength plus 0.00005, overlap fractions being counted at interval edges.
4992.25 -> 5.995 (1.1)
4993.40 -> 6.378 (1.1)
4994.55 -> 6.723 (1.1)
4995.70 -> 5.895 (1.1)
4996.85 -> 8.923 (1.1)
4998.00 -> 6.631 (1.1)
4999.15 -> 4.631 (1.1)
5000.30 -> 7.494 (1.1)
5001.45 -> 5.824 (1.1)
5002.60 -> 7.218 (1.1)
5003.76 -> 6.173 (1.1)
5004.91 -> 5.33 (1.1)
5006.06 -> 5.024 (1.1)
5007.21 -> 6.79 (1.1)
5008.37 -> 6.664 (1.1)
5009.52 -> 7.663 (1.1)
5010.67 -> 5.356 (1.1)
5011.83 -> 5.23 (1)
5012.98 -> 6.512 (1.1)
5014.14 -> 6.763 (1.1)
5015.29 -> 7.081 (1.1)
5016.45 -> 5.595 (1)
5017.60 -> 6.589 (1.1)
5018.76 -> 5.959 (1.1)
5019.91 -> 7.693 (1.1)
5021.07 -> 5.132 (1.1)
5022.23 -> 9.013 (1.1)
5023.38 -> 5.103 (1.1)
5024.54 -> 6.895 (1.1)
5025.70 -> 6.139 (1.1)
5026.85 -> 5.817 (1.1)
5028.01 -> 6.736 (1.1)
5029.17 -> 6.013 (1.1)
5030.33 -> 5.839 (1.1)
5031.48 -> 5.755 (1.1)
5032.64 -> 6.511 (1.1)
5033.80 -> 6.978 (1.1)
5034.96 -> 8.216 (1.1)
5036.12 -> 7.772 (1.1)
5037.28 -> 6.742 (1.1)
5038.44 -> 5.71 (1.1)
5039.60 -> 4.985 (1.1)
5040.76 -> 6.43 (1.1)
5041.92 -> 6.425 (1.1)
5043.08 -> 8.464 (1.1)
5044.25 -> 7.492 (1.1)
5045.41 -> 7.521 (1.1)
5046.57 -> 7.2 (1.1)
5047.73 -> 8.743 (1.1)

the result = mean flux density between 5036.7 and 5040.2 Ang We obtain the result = 5.82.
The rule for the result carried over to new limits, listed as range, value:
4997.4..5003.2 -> 6.37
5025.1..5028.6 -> 6.23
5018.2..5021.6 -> 6.28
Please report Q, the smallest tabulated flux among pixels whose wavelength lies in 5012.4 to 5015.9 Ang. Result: 6.512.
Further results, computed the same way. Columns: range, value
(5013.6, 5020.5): 5.595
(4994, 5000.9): 4.631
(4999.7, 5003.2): 5.824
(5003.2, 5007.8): 5.024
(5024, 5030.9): 5.817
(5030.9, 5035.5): 5.755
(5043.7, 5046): 7.492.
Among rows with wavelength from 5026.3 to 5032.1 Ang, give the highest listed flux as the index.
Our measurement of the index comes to 6.736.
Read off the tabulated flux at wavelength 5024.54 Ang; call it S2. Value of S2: 6.895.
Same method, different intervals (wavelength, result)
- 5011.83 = 5.23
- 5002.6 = 7.218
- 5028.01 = 6.736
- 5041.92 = 6.425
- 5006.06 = 5.024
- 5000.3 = 7.494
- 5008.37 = 6.664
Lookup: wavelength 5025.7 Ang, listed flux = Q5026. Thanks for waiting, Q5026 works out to 6.139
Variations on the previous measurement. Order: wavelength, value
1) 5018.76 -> 5.959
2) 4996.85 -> 8.923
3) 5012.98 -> 6.512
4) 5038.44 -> 5.71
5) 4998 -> 6.631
